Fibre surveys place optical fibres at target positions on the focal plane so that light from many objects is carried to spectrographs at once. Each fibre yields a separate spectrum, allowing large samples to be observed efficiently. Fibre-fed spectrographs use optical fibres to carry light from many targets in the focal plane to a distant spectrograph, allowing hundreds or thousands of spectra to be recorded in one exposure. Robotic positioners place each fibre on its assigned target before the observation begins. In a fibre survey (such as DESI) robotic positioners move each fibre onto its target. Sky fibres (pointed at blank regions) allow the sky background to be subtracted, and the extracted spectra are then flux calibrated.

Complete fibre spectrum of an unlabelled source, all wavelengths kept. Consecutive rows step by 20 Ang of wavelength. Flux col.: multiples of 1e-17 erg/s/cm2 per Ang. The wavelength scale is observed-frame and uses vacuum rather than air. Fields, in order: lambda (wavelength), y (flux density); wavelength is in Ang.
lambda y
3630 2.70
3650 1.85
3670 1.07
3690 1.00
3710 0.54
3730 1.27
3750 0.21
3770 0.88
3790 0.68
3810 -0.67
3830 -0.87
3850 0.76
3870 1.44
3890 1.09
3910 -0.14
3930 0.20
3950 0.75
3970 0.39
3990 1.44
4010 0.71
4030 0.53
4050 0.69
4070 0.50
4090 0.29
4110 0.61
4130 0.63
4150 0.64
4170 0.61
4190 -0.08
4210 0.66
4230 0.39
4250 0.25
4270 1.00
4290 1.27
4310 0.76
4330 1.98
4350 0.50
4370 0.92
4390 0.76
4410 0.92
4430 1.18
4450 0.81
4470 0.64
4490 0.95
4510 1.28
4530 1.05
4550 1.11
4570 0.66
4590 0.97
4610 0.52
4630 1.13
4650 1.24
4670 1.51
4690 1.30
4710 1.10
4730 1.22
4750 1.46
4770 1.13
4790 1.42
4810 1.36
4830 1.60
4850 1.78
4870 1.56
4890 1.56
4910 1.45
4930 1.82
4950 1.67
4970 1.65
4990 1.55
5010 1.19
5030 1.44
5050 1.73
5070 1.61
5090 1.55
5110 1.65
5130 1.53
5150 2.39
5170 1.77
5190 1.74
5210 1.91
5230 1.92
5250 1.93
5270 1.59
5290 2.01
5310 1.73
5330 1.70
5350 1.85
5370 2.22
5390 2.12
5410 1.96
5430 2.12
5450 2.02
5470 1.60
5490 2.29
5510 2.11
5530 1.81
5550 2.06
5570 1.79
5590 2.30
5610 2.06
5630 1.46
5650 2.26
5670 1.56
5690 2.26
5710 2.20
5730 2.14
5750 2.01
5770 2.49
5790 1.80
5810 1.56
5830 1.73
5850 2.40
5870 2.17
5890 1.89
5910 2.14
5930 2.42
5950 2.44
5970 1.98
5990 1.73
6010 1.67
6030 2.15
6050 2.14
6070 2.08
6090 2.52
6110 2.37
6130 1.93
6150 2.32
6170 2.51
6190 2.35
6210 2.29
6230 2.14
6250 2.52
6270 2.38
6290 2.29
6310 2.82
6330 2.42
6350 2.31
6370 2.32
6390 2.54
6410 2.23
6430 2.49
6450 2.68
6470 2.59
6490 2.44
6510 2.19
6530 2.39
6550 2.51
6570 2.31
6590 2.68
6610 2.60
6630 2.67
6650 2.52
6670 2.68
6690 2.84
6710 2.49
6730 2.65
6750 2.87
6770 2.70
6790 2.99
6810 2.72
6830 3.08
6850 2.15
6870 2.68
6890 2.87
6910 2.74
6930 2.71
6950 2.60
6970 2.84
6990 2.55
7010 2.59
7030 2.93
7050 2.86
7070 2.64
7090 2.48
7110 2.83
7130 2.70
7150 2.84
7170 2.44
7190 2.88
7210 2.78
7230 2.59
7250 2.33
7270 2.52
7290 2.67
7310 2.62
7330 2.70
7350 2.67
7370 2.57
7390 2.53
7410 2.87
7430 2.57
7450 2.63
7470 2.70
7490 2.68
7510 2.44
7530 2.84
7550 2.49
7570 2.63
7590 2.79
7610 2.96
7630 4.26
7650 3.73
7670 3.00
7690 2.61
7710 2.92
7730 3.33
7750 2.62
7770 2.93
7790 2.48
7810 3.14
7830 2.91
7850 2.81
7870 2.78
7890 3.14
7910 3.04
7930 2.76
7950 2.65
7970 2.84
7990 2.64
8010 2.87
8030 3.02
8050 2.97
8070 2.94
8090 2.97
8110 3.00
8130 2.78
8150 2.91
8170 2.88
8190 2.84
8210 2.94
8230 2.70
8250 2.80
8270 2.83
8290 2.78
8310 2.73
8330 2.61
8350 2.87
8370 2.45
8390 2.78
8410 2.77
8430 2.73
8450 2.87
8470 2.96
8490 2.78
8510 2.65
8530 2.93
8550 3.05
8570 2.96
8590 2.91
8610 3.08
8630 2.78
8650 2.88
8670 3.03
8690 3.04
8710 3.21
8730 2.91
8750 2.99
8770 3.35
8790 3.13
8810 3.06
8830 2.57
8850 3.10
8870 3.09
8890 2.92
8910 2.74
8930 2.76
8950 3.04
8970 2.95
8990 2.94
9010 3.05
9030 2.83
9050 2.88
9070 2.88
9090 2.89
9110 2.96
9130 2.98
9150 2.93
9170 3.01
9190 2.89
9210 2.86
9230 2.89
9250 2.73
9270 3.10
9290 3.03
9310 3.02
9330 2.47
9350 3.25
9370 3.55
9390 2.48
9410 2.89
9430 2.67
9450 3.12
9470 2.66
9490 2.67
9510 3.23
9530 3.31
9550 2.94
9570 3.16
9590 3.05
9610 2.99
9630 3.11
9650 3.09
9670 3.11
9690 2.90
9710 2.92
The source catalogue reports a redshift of 0.16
